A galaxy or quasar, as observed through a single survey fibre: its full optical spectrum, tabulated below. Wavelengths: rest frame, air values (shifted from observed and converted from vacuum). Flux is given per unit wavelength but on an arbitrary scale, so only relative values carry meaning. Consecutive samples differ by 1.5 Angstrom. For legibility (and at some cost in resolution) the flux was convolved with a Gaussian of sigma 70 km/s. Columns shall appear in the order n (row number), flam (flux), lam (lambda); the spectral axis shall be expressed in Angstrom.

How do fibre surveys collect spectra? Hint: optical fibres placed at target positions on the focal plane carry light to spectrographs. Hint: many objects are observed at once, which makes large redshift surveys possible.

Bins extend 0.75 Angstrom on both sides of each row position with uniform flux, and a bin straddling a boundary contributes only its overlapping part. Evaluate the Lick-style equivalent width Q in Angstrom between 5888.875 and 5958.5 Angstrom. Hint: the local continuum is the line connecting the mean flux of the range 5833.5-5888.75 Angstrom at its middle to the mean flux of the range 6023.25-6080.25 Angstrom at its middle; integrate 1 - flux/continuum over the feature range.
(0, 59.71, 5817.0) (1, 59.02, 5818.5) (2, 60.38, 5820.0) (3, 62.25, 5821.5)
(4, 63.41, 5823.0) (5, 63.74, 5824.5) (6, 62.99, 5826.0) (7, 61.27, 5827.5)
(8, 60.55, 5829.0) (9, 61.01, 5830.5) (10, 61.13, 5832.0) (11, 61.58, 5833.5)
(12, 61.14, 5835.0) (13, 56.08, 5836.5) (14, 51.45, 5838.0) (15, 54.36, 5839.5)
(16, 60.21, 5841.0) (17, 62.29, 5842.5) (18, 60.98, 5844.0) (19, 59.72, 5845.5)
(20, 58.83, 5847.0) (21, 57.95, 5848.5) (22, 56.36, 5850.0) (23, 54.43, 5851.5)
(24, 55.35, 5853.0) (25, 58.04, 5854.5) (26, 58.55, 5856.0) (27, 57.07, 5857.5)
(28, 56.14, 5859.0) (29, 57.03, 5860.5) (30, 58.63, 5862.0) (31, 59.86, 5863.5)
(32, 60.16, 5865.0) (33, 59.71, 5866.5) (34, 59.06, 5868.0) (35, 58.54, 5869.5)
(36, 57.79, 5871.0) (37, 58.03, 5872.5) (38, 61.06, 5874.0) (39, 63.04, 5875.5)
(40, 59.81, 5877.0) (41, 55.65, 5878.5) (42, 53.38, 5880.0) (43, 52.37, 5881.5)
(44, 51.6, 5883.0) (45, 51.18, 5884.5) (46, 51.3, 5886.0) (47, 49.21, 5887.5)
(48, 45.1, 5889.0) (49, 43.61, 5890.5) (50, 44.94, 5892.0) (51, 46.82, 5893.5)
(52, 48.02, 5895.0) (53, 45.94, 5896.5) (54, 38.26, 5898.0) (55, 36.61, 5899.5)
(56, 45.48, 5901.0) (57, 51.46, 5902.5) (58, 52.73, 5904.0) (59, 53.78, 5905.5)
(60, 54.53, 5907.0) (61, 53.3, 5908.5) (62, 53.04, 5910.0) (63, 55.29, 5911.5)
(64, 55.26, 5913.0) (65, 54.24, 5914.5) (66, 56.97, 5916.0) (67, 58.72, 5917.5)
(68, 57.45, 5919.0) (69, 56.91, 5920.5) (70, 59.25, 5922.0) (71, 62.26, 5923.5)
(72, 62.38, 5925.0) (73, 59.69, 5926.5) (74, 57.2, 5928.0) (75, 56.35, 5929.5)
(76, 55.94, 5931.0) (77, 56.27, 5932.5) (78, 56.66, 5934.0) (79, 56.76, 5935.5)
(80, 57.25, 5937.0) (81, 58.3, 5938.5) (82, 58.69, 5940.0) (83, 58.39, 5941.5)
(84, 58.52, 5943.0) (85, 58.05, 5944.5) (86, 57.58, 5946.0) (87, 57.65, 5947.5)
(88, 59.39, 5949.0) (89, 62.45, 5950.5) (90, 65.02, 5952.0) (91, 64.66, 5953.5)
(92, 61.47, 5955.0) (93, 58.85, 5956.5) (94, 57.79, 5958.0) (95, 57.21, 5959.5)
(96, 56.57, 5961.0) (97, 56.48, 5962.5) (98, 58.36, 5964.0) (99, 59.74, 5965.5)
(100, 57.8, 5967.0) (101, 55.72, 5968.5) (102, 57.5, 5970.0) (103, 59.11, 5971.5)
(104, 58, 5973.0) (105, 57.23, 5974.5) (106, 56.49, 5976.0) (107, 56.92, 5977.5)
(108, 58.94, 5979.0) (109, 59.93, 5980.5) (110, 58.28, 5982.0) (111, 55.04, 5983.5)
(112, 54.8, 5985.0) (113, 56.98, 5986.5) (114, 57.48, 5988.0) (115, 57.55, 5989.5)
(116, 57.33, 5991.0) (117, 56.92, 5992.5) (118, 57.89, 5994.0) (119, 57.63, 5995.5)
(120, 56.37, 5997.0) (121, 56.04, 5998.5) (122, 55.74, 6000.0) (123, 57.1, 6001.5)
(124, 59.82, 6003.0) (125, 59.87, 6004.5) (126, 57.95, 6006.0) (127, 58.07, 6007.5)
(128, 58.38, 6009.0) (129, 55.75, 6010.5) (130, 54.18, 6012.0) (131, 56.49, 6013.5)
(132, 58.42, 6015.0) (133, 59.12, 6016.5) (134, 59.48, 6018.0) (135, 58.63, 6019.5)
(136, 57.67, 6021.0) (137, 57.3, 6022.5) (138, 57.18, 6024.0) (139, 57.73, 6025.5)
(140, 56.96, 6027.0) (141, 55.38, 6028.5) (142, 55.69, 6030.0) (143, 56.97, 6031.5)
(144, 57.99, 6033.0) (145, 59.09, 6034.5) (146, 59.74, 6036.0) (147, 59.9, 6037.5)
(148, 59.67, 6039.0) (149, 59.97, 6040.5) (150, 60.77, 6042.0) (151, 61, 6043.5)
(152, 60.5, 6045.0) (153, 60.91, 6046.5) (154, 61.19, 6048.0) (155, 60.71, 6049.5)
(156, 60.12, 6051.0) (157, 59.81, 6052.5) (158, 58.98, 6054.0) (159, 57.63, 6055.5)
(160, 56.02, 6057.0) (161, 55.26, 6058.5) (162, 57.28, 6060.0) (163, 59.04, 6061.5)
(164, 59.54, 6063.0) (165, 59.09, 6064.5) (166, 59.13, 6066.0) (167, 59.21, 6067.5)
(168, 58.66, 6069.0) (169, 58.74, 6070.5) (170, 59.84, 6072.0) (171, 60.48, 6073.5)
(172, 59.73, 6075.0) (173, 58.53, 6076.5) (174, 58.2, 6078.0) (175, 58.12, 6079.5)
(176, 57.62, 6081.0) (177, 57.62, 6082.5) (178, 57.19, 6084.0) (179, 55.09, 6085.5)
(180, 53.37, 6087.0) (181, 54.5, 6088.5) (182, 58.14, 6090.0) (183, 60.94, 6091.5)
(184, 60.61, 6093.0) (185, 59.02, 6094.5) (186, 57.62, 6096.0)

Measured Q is 3.1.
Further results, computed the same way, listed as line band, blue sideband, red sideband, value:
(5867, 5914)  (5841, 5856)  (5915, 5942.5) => 5.1 Angstrom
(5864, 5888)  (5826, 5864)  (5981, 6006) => 0.7 Angstrom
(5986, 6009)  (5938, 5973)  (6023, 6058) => 0.5 Angstrom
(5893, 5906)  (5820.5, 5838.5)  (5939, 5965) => 2.9 Angstrom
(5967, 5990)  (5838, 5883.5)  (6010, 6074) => 0.4 Angstrom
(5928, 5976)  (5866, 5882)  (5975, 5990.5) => -0.7 Angstrom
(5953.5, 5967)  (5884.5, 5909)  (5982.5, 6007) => -1.2 Angstrom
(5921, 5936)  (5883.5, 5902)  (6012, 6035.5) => -2.9 Angstrom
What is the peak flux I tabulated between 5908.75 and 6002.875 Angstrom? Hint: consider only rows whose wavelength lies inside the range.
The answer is 65.02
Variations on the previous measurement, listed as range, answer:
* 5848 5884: 63.04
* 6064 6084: 60.48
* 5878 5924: 62.26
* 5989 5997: 57.89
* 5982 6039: 59.9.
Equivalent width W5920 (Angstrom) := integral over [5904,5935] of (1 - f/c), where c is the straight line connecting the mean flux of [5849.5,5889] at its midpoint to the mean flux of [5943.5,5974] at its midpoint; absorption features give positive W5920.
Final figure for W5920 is 0.6 Angstrom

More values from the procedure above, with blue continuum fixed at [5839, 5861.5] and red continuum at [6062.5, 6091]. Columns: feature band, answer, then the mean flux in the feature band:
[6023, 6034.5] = 0.20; 57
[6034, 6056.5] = -0.75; 60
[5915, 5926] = -0.21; 59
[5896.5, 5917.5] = 2.53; 50.9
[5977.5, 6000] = 0.32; 57.2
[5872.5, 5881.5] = -0.02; 58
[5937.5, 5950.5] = -0.13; 58.5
